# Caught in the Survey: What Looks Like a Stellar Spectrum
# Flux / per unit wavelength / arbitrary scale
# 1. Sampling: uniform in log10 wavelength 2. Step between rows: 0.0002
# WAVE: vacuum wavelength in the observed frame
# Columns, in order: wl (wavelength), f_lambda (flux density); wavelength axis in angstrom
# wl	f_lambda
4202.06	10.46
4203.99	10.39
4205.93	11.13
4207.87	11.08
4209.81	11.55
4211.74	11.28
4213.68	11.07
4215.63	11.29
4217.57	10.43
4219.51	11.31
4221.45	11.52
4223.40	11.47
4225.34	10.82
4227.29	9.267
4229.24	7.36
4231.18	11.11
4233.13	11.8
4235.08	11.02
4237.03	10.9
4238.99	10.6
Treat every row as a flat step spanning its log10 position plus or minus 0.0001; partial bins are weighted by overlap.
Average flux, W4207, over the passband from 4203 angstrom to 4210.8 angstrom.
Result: 11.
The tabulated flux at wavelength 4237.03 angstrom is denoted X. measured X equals 10.9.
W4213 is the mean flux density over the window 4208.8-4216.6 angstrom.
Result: 11.3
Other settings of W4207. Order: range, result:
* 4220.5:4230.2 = 10.1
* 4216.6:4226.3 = 11.1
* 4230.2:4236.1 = 11.3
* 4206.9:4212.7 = 11.3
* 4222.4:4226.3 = 11.1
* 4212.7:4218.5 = 10.9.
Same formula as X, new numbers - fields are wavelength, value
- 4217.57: 10.43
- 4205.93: 11.13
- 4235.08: 11.02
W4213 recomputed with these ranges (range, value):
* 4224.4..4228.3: 10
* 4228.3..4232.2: 9.3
